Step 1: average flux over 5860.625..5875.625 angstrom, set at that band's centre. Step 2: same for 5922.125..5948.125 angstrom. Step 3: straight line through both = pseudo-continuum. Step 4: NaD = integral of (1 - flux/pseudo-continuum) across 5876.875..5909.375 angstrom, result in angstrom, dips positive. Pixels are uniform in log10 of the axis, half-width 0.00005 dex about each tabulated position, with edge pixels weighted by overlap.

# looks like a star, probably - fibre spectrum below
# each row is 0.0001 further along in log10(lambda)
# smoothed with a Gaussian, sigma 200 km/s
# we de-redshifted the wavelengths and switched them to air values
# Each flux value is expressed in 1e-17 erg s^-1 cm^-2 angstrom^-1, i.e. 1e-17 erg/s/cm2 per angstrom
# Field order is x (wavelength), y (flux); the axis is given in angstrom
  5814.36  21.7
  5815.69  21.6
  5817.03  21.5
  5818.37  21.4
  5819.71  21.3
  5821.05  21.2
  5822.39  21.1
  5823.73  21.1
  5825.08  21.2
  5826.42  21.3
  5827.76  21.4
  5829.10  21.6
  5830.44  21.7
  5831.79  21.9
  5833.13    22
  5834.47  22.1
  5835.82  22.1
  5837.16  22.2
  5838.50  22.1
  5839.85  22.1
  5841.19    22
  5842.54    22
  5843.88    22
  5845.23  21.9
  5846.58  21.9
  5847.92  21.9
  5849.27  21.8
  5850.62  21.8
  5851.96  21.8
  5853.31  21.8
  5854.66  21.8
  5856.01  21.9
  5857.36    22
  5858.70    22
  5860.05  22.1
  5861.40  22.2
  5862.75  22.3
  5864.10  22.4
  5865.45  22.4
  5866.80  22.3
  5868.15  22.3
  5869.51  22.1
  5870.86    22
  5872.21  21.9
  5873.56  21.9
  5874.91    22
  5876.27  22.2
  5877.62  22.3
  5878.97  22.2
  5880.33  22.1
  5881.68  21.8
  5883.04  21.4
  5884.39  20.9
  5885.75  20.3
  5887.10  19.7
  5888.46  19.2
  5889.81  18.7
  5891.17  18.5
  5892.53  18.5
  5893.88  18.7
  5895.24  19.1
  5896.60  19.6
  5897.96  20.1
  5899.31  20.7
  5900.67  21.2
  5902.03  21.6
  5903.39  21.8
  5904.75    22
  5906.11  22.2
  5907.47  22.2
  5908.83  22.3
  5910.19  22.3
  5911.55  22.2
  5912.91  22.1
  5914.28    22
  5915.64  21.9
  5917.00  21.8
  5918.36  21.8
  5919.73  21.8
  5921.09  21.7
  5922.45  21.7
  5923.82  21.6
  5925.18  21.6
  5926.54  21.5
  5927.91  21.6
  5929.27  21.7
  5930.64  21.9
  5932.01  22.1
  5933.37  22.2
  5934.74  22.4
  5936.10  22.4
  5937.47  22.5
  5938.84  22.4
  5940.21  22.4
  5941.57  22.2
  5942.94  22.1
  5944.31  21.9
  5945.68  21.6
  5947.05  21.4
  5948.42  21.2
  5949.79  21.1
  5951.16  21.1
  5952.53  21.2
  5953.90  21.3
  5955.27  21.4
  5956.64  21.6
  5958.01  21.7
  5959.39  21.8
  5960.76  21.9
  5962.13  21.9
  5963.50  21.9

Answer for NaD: 2.0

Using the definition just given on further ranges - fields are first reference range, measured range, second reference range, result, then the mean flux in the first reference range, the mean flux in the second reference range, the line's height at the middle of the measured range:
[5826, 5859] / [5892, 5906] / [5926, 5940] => 1.0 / 21.9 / 22.1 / 22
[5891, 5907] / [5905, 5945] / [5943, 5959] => -2.1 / 20.4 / 21.4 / 20.9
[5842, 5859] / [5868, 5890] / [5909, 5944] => 0.5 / 21.9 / 22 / 21.9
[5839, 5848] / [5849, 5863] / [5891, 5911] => -0.2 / 22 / 20.8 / 21.7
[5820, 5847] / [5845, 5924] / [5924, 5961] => 1.1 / 21.7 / 21.8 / 21.8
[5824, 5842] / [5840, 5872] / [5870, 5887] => -0.4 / 21.8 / 21.7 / 21.7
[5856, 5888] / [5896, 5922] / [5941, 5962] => 0.1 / 21.8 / 21.6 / 21.7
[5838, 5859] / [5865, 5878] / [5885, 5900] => -1.0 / 21.9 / 19.4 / 20.6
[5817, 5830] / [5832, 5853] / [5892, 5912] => -0.7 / 21.3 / 21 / 21.2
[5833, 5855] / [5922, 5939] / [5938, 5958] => -0.2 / 22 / 21.6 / 21.7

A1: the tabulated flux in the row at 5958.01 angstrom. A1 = 21.7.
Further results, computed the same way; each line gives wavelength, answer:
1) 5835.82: 22.1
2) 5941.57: 22.2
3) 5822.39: 21.1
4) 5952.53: 21.2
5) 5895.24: 19.1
